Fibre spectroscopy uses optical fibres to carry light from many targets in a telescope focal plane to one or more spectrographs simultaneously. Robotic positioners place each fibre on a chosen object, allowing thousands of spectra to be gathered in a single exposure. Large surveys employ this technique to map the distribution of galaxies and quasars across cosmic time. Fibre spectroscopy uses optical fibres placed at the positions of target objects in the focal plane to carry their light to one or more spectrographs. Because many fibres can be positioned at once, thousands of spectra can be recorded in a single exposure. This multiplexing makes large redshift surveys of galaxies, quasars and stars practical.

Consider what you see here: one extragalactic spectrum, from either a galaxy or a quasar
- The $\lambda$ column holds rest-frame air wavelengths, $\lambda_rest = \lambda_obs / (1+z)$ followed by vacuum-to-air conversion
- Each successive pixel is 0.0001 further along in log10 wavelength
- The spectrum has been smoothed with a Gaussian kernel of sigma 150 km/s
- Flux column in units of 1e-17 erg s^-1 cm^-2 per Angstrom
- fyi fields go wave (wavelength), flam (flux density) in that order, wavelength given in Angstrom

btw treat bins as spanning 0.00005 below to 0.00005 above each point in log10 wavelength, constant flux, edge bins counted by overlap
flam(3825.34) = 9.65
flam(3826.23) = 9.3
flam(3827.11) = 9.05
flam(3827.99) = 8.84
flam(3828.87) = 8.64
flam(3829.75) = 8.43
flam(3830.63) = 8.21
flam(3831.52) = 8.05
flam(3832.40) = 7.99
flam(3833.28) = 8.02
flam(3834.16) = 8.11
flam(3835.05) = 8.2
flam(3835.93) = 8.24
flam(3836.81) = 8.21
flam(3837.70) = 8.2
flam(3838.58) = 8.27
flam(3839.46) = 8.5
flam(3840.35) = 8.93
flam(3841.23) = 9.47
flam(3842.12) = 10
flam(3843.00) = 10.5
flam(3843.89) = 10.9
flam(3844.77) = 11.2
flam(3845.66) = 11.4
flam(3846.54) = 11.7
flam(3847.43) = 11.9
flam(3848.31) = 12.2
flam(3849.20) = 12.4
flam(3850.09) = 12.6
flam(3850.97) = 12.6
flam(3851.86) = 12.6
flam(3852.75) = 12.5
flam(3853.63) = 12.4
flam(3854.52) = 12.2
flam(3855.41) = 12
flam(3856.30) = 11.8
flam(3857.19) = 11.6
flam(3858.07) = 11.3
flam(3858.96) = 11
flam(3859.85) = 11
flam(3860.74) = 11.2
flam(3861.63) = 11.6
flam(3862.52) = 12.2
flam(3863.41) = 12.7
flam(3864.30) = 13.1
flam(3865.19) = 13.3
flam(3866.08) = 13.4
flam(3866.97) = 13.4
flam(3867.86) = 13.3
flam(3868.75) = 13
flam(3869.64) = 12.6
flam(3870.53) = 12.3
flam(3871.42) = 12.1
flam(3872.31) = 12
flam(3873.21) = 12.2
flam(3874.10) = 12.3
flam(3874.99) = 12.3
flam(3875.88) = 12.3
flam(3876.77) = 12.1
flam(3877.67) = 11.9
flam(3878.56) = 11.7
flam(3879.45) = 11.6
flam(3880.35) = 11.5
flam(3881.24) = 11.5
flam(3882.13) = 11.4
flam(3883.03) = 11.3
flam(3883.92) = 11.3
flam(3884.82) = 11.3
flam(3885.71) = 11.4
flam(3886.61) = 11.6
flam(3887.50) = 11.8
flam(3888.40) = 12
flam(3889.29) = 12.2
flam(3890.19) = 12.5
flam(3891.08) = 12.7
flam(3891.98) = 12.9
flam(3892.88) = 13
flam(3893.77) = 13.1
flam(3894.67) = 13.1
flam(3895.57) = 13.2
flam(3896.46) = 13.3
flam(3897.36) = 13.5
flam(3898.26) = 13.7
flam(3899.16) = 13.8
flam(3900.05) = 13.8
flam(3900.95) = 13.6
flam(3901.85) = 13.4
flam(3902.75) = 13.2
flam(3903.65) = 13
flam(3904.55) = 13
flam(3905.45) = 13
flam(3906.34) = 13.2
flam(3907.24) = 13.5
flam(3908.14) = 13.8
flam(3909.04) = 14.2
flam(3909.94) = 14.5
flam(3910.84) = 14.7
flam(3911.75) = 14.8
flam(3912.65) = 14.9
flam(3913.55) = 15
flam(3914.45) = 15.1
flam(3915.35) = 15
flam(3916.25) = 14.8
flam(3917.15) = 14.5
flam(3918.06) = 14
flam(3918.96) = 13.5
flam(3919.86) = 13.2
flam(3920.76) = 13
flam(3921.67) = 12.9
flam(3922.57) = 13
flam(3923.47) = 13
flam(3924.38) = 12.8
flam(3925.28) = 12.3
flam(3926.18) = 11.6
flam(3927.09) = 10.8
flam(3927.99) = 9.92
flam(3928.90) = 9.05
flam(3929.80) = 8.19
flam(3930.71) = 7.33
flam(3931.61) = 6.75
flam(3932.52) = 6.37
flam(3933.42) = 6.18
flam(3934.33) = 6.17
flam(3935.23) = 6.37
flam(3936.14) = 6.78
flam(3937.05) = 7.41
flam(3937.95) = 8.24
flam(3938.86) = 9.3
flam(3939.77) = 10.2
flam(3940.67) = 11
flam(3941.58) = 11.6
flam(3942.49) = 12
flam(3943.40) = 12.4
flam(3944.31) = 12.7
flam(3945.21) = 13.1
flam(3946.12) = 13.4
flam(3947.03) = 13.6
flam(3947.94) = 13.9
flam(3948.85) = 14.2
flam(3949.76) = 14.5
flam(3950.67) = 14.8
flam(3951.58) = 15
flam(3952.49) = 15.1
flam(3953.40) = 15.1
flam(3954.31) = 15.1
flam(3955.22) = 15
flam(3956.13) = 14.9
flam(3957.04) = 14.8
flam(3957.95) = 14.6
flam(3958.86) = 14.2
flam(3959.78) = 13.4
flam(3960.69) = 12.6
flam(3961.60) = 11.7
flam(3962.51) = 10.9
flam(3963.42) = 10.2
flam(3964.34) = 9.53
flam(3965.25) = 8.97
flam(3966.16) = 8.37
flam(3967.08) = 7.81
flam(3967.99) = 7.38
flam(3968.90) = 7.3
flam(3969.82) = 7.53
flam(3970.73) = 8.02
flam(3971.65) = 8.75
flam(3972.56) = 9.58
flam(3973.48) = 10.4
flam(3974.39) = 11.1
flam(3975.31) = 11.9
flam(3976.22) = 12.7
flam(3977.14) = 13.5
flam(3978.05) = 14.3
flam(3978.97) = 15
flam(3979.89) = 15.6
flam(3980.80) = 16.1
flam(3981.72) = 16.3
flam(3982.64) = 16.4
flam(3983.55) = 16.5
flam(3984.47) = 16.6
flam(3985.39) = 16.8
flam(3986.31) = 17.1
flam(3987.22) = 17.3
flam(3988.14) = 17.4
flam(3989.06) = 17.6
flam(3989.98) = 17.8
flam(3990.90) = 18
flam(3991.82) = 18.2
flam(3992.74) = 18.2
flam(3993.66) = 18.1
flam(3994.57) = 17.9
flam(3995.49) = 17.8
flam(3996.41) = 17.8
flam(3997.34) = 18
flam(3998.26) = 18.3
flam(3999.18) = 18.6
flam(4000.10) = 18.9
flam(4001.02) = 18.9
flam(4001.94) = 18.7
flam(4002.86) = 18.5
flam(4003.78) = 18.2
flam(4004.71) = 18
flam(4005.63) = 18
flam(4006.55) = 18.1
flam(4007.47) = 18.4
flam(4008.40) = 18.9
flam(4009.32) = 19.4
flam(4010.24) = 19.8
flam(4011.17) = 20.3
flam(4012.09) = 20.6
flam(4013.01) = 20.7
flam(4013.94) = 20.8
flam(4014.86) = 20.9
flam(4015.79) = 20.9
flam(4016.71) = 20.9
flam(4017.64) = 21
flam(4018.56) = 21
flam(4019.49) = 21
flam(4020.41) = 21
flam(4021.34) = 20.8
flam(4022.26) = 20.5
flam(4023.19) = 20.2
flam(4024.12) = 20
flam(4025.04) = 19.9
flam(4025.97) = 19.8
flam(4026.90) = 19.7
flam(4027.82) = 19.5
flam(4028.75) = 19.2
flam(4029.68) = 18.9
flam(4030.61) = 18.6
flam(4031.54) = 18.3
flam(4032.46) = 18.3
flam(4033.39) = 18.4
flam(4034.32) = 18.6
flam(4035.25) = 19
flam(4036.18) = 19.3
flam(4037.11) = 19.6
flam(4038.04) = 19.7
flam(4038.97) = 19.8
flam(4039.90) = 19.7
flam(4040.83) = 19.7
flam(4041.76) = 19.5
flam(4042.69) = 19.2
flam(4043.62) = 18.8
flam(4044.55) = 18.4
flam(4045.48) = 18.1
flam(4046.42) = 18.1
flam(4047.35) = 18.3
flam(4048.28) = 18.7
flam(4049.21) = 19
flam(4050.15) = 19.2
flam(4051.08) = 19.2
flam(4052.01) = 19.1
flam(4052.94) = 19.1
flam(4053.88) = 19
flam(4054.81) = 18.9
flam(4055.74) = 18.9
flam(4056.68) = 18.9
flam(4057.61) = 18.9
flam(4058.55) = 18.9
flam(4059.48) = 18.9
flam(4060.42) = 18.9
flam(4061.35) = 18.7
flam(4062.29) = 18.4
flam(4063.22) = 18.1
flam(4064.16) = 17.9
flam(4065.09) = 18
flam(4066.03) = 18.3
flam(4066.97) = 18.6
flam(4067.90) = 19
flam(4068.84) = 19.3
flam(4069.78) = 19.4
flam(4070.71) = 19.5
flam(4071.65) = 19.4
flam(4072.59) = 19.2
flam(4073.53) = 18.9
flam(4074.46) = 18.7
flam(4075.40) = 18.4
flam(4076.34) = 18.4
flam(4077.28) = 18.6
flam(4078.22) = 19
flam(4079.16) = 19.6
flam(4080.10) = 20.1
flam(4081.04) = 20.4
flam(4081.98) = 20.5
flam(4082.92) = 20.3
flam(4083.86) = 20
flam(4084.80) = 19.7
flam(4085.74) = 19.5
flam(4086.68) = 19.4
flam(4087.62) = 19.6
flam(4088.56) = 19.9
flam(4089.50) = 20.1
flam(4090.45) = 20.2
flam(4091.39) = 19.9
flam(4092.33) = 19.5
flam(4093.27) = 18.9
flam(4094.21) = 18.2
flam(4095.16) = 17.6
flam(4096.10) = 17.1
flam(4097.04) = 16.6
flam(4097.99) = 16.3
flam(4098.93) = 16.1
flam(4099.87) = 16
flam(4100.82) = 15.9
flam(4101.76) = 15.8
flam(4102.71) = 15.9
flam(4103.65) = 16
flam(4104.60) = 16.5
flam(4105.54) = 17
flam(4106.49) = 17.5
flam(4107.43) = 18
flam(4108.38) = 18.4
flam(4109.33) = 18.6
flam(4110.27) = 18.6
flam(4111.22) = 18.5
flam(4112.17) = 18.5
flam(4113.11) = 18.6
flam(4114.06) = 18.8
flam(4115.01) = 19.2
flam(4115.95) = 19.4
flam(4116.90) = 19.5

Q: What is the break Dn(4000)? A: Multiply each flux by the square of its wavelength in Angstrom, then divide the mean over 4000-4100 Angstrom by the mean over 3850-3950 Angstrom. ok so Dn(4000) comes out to 1.7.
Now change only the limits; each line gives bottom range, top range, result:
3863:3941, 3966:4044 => 1.52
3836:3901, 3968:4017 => 1.48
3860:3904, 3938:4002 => 1.17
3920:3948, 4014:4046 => 1.99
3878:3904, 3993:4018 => 1.62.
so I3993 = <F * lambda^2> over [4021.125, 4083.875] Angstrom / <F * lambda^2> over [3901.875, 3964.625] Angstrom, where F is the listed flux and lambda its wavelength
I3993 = 1.6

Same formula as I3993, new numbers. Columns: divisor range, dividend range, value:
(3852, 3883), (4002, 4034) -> 1.75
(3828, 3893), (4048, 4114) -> 1.84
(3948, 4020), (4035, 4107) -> 1.24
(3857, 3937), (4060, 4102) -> 1.69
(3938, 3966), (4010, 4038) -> 1.61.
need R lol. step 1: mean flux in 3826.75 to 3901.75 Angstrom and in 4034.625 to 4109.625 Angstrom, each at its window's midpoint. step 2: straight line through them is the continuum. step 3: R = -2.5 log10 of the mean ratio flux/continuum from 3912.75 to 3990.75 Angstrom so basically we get 0.18 mag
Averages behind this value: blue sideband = 11.5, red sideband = 18.7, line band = 12.3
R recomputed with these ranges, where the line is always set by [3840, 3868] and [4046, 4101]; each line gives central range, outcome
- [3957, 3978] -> 0.40 mag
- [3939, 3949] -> 0.18 mag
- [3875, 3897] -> 0.06 mag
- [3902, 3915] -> -0.03 mag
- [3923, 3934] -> 0.43 mag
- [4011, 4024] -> -0.21 mag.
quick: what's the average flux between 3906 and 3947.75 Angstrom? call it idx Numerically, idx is 11.7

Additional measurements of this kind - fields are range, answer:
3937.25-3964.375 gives 12.9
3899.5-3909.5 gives 13.4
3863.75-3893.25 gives 12.2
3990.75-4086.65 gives 19.2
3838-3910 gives 12.2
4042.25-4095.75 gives 19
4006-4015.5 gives 19.8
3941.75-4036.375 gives 16.1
